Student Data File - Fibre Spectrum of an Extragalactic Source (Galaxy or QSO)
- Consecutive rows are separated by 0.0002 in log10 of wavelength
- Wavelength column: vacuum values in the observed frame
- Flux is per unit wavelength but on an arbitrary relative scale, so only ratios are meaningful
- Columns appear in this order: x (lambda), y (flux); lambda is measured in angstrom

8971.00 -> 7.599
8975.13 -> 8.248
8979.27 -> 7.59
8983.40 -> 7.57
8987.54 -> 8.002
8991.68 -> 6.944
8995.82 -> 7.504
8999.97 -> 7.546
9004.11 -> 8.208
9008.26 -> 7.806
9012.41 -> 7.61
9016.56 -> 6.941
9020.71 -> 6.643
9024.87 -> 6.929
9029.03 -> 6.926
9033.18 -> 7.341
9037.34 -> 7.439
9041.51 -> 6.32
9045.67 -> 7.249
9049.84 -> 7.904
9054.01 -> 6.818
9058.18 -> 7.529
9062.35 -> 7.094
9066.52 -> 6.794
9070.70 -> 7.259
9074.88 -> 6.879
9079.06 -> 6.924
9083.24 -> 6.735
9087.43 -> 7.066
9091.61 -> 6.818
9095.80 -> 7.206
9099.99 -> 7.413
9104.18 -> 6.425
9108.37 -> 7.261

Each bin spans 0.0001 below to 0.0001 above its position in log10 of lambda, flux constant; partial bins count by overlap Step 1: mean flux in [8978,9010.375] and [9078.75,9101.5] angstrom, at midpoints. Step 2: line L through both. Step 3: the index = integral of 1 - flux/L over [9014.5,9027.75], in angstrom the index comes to 1.1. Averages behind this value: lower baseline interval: 7.65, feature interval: 6.84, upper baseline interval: 7.03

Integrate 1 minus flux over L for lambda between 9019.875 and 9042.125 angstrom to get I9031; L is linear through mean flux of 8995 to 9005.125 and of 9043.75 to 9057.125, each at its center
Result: 1.5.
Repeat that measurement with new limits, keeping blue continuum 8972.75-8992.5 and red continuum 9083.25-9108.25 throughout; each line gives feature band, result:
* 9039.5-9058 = 0.4 angstrom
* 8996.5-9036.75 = 0.9 angstrom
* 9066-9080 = 0.3 angstrom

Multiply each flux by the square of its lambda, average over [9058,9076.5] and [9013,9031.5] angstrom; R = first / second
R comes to 1.0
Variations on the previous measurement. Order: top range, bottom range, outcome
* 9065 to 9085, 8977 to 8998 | 0.94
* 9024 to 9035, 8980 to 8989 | 0.92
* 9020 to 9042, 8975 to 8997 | 0.93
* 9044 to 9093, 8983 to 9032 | 0.97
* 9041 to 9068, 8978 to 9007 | 0.95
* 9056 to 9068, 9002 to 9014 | 0.92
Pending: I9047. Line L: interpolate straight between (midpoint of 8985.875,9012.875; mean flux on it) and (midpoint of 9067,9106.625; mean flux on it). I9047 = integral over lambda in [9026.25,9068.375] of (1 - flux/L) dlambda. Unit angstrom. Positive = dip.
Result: 0.79 angstrom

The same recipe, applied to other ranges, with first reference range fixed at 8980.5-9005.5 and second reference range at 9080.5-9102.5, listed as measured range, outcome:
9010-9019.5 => 0.32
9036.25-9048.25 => 0.52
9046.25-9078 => 0.13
